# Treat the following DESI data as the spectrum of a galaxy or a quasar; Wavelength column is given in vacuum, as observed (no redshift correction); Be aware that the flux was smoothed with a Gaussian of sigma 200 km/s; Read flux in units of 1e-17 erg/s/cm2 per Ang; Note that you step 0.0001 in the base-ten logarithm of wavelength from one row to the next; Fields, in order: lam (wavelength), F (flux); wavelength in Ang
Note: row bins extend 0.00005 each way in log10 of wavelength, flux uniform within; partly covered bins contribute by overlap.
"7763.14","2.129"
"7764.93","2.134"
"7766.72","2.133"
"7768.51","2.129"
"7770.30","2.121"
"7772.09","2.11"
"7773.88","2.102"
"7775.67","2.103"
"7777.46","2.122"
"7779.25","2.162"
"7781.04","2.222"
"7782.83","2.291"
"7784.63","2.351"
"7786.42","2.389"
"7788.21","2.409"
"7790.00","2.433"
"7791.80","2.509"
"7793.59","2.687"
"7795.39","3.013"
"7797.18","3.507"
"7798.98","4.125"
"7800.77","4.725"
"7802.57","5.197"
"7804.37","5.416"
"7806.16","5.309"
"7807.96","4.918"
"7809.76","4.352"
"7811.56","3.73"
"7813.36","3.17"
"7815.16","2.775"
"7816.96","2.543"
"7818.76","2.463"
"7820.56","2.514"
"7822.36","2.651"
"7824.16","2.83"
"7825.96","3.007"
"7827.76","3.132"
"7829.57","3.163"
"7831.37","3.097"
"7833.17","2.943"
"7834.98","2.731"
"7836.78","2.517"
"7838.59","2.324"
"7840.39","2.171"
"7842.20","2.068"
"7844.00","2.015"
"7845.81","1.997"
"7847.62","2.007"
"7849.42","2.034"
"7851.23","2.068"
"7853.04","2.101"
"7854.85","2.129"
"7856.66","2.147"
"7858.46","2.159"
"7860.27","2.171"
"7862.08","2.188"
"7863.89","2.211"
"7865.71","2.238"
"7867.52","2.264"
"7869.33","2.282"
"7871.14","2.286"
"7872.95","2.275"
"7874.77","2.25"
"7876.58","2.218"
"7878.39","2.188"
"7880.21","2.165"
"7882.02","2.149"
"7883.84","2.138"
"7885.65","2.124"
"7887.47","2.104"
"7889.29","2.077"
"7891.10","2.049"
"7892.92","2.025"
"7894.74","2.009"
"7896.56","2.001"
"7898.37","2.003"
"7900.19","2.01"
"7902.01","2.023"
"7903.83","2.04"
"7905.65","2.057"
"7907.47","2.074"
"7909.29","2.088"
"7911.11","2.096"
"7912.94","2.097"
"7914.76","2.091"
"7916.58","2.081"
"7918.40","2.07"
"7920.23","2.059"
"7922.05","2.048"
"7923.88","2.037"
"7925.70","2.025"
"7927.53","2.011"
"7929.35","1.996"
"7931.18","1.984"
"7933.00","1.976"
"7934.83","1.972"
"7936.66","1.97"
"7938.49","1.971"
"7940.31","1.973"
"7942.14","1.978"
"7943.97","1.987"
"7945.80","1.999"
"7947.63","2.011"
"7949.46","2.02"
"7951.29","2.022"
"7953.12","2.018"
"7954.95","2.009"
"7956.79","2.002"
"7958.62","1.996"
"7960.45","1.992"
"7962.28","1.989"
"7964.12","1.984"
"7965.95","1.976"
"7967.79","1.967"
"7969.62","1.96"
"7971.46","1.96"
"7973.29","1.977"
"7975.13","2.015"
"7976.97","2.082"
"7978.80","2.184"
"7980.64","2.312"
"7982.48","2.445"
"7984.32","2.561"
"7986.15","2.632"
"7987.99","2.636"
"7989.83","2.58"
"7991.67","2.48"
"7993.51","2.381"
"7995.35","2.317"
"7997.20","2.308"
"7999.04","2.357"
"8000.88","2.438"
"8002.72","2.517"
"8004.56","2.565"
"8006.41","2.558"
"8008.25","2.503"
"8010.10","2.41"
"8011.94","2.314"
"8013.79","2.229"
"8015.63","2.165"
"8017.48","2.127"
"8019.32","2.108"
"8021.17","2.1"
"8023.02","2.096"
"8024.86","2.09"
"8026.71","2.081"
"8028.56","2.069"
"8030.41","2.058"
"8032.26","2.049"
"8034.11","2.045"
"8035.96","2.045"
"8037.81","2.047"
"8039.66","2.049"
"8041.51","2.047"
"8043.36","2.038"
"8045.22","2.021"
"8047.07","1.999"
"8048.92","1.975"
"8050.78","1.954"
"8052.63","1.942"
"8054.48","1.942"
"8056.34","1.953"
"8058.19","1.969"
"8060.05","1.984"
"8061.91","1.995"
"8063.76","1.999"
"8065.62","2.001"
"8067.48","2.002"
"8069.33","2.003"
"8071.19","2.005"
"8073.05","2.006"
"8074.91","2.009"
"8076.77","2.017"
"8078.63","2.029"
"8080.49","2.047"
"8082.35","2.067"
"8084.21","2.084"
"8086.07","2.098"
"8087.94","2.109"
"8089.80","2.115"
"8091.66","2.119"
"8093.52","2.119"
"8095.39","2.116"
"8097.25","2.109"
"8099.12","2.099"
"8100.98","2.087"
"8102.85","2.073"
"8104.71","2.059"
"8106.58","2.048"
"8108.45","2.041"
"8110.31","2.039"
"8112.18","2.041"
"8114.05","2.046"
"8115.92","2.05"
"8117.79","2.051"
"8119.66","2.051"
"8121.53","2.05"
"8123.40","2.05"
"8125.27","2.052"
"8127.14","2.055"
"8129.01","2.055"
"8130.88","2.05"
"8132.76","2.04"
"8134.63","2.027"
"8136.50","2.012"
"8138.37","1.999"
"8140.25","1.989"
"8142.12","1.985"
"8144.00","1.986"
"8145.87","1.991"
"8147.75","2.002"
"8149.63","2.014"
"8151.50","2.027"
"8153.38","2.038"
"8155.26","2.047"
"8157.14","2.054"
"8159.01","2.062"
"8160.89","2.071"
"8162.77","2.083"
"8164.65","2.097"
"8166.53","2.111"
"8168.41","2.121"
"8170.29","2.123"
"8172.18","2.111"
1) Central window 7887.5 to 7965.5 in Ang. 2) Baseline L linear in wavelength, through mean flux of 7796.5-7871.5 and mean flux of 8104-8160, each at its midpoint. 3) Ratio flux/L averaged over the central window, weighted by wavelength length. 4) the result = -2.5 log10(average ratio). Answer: 0.28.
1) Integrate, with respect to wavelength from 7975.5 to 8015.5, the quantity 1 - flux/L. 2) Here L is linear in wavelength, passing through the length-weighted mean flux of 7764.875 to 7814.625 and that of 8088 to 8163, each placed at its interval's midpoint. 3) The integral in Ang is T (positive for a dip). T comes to 0.7 Ang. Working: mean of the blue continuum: 3.08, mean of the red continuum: 2.05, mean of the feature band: 2.41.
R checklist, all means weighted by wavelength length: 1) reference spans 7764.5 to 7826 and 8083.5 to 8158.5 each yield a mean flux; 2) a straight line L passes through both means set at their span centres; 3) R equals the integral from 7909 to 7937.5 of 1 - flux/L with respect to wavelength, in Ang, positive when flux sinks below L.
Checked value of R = 6.4 Ang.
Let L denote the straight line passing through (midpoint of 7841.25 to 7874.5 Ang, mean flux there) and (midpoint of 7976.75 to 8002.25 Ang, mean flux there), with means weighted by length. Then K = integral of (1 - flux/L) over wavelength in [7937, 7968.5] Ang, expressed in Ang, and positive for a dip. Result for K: 4.7 Ang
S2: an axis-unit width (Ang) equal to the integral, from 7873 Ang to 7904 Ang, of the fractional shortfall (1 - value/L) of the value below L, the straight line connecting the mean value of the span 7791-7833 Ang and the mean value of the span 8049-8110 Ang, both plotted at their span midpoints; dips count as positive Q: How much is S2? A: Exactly 9.9 Ang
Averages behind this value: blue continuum 3.51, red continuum 2.04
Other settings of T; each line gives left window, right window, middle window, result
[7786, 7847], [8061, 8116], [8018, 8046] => 2.7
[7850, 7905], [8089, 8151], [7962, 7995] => -2.1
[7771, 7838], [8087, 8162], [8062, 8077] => 1.5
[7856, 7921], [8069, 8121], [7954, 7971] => 0.9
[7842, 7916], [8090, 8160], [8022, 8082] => 1.4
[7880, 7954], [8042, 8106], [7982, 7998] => -3.5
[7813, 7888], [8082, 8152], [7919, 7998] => 4.6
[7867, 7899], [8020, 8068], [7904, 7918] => 0.3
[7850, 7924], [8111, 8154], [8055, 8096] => 0.3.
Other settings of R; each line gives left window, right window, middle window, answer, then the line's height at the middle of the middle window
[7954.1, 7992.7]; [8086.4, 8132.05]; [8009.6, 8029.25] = -0.1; 2.14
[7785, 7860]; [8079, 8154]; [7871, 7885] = 2.9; 2.78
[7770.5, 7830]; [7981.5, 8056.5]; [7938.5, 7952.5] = 2.9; 2.52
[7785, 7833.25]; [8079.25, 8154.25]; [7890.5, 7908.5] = 5.7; 2.98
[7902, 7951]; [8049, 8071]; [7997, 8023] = -4.3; 2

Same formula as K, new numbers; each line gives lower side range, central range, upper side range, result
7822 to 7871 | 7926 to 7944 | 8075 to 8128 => 2.3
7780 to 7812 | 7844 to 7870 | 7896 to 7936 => 5.9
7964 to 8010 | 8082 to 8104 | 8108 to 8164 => 0.2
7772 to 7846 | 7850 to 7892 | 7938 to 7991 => 7.3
